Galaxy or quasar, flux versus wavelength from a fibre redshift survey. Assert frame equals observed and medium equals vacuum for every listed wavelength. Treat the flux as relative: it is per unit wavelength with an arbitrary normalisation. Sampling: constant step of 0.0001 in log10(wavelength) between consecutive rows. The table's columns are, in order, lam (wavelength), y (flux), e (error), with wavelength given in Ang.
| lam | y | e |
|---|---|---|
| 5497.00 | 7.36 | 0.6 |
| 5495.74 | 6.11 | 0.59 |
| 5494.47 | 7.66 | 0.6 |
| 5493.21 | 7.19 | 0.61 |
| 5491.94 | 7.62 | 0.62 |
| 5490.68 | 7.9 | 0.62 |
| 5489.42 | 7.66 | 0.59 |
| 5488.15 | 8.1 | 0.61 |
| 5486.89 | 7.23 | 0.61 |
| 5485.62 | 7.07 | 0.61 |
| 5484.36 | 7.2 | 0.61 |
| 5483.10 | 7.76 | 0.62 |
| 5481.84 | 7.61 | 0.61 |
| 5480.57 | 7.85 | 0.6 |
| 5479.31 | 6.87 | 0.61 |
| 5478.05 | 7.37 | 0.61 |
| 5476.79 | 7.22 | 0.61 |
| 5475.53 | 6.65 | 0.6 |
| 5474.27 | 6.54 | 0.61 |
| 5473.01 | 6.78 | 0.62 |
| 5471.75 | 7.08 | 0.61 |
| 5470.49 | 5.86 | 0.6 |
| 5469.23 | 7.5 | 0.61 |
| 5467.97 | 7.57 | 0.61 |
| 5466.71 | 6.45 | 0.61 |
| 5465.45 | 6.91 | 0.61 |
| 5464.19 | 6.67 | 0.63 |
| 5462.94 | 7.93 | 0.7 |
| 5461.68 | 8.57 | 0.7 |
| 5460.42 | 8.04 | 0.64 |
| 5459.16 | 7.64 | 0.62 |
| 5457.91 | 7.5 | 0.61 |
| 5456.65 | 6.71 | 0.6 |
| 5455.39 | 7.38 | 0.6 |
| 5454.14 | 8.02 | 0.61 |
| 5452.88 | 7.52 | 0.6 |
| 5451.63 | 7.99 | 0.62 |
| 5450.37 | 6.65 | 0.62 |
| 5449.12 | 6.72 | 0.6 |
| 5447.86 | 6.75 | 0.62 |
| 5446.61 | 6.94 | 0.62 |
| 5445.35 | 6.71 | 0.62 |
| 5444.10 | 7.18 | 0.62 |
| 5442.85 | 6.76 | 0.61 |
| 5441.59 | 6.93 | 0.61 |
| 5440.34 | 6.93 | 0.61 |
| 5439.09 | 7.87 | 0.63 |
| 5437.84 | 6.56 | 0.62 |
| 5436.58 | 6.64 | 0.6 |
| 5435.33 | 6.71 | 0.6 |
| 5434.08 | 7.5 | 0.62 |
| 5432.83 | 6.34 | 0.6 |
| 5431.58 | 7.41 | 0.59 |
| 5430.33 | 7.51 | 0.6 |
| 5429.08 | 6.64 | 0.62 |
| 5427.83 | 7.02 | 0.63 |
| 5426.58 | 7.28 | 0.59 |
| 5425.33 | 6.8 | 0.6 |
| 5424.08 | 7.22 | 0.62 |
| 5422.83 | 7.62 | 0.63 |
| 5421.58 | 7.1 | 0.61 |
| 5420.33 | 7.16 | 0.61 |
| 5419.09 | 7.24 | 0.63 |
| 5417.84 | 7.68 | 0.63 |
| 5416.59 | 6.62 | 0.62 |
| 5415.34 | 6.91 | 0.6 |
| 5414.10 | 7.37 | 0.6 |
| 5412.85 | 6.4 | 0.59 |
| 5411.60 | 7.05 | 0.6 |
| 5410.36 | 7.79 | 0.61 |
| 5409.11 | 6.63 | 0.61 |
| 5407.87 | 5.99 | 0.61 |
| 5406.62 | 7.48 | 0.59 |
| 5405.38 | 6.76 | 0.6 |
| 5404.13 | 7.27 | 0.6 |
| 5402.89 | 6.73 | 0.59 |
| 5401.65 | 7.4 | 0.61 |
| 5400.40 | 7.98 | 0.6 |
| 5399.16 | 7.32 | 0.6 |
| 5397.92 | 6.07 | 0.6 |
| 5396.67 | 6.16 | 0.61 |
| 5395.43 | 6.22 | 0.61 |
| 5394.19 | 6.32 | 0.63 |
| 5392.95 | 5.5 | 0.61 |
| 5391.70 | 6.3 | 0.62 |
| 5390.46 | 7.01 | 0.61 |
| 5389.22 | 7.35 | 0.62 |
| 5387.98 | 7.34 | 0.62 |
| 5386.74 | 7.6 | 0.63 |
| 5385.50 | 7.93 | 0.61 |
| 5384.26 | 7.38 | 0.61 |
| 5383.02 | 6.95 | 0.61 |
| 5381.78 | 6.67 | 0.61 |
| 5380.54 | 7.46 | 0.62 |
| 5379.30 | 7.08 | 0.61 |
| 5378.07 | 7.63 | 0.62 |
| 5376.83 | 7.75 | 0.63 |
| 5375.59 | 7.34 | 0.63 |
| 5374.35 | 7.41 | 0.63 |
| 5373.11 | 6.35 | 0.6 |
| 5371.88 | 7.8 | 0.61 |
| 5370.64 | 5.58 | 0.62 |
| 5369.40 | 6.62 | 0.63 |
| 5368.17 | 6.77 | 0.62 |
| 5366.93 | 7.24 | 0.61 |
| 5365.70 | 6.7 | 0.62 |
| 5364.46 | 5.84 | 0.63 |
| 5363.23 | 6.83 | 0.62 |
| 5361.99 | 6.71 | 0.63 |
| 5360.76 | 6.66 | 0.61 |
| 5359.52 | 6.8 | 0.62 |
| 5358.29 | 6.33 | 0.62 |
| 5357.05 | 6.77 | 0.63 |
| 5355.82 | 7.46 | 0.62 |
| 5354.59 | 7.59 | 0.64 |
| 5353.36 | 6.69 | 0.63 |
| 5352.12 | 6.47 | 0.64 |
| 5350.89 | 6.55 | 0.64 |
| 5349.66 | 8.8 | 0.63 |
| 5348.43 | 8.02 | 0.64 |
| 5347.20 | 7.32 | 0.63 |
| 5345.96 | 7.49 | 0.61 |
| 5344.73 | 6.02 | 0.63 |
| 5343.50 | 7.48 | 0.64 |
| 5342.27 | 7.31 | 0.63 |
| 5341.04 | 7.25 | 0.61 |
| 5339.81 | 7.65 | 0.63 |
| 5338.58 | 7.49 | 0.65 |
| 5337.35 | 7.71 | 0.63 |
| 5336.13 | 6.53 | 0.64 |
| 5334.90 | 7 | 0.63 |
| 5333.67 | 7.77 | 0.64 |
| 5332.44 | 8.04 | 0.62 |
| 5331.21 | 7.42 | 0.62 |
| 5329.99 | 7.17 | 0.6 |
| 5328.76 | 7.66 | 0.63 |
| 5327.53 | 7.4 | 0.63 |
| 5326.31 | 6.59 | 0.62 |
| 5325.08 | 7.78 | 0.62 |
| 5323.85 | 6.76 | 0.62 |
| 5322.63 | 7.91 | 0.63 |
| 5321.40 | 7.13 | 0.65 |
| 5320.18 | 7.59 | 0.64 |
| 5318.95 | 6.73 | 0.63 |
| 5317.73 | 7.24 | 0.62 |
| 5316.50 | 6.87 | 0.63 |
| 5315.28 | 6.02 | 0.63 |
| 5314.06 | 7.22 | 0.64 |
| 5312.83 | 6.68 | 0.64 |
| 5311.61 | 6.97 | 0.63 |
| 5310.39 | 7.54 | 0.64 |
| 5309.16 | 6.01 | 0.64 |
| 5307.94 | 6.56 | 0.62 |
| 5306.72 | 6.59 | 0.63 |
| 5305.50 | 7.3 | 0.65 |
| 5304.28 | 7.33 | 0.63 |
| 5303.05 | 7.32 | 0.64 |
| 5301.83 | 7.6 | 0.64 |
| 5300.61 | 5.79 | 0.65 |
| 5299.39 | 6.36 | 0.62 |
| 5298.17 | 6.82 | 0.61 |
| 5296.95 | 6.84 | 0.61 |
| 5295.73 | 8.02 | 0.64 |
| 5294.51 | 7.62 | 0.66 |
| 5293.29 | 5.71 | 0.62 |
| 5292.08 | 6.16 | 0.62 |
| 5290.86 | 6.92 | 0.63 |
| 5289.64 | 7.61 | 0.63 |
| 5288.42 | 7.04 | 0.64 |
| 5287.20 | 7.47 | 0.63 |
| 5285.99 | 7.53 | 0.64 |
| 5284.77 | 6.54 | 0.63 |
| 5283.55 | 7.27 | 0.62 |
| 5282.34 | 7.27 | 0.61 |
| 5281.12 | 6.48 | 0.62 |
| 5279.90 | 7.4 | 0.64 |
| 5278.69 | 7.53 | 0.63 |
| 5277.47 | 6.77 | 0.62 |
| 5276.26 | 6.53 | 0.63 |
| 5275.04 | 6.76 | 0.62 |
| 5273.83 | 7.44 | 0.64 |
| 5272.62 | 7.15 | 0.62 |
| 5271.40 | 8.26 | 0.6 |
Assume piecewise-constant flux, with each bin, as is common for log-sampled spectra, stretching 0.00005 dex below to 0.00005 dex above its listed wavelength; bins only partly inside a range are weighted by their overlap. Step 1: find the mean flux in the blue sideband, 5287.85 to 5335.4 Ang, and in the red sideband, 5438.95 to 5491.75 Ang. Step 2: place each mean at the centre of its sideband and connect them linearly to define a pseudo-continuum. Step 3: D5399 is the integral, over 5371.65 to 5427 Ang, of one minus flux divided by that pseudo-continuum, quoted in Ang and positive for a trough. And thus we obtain 0.9 Ang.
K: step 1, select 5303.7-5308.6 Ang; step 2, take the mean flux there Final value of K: 6.94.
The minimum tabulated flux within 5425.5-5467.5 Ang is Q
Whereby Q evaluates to 6.34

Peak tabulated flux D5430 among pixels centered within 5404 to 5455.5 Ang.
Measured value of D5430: 8.02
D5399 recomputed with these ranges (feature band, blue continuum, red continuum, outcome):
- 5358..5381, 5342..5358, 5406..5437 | 0.9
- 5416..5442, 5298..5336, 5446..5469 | 0.7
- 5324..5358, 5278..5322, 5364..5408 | -1.7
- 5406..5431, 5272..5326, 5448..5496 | 0.4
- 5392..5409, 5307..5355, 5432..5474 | 1.1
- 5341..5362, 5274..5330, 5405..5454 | -0.2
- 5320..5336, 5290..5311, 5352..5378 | -1.2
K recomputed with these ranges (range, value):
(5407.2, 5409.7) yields 6.33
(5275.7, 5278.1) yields 6.66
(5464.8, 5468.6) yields 6.97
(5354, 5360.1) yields 6.99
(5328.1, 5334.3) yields 7.6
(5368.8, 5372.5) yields 6.67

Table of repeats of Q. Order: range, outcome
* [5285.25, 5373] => 5.58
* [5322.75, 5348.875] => 6.02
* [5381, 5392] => 6.3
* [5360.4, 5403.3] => 5.5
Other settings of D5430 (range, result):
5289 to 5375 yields 8.8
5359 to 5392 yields 7.93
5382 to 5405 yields 7.98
